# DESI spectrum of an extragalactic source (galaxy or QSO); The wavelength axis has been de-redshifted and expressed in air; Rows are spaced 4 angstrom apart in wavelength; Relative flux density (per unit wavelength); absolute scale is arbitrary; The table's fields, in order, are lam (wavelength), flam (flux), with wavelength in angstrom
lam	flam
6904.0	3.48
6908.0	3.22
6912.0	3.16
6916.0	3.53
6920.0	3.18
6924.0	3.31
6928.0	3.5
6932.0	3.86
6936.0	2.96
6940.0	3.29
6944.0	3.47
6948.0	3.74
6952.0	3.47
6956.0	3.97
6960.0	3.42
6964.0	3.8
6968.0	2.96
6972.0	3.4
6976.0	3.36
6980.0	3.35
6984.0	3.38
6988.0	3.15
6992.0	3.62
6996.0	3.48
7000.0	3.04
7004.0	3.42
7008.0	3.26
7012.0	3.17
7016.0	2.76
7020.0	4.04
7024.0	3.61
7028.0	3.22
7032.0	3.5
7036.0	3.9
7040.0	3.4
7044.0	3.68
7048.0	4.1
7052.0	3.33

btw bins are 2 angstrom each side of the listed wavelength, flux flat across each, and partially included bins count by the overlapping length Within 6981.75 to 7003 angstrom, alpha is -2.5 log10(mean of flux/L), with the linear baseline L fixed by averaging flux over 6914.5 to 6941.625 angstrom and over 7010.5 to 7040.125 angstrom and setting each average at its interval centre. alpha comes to 0.03 mag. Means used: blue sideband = 3.37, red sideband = 3.46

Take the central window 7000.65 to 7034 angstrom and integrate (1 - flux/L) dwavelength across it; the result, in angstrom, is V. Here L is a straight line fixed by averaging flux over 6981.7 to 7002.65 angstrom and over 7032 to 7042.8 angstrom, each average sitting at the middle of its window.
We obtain 1.3 angstrom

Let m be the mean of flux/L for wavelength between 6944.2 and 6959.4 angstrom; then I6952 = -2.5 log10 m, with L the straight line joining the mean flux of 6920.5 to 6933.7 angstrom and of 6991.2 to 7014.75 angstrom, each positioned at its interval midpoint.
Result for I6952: -0.07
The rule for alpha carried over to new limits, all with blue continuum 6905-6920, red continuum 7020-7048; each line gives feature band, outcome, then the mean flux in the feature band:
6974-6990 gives 0.06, 3.31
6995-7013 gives 0.09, 3.27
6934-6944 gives 0.06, 3.19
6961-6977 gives 0.02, 3.38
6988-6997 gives 0.01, 3.47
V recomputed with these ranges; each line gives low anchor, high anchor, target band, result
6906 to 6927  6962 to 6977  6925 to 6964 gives -2.22 angstrom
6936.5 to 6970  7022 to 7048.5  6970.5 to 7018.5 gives 3.48 angstrom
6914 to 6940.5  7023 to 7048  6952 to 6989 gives 0.36 angstrom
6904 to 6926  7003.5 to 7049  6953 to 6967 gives -1.16 angstrom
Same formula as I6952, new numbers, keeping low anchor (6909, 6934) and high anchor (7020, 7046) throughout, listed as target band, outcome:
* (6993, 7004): 0.07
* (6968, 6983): 0.06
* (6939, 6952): -0.02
